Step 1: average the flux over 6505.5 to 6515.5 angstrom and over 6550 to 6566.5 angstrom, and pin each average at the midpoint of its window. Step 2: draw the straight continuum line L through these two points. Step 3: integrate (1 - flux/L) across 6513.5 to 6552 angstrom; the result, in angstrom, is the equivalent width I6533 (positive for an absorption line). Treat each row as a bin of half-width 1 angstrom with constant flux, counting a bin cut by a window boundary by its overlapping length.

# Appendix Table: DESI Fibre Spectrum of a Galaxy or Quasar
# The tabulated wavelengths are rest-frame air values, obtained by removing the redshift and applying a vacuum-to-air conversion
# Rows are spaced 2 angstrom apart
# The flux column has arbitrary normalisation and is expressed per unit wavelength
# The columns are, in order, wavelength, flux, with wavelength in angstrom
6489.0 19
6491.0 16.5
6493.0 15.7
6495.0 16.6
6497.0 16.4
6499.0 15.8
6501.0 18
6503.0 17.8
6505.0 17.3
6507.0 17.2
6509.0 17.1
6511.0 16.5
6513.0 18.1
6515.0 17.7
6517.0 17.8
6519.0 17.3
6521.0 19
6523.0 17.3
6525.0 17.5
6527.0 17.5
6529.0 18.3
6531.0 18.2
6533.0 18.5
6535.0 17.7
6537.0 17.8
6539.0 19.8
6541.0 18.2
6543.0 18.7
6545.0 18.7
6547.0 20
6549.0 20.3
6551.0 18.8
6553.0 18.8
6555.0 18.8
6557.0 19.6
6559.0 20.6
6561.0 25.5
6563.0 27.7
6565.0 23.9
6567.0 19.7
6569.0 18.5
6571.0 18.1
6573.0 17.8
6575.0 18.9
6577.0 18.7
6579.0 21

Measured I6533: 1.9 angstrom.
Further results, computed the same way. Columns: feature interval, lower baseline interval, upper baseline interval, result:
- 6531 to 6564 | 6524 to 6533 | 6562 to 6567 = 2.4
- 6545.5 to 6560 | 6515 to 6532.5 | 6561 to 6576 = 0.3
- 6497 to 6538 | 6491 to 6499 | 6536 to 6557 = -0.4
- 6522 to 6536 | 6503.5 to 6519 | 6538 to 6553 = 0.4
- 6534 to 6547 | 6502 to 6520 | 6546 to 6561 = 0.4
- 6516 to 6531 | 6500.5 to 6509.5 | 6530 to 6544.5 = 0.1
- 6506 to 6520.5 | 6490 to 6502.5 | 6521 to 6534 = -0.1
